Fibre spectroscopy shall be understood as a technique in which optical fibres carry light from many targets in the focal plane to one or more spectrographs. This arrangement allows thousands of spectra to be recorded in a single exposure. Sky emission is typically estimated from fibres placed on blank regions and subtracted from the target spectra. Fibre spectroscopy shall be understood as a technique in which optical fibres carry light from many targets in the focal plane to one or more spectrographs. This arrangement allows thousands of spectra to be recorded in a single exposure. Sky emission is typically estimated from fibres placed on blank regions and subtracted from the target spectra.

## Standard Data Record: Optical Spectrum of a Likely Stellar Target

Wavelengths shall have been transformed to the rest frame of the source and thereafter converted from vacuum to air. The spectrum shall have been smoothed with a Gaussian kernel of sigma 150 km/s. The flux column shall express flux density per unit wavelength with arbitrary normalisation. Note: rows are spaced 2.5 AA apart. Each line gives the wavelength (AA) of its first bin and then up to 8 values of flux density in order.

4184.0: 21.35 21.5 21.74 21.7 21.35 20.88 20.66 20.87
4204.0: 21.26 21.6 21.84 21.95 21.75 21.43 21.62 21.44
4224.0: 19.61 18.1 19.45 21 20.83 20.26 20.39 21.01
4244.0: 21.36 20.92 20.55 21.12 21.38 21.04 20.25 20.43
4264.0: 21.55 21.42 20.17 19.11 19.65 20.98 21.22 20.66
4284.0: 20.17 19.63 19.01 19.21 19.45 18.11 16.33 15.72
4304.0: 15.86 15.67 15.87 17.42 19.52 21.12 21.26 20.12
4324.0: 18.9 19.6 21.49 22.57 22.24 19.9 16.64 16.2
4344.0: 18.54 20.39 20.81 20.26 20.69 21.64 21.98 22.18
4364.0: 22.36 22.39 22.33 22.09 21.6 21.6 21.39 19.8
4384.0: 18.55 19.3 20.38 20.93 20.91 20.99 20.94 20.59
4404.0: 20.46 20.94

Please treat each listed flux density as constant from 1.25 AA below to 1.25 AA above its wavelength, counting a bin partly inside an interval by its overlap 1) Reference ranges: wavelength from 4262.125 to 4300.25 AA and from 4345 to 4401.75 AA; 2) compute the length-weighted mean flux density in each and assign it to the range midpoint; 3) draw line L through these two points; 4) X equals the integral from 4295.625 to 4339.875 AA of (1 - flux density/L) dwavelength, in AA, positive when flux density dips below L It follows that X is 3.2 AA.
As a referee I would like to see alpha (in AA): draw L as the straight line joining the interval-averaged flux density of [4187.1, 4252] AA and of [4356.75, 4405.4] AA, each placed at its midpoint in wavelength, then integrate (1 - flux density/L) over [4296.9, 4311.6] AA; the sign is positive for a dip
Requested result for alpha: 3.4 AA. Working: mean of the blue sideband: 21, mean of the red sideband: 21.1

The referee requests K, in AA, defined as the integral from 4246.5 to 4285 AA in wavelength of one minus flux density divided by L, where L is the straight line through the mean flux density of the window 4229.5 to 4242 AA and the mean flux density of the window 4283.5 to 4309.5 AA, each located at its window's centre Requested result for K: -3.0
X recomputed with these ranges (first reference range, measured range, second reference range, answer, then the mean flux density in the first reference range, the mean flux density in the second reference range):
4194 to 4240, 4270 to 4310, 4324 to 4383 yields 4.30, 20.8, 20.8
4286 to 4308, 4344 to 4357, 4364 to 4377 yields 0.22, 17.6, 22.1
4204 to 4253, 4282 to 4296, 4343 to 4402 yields 0.95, 20.9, 21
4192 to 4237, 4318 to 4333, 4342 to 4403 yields 0.16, 20.9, 20.9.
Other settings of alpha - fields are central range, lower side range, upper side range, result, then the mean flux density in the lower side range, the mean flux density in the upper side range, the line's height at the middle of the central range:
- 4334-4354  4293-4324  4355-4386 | 0.72 AA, 18.1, 21.4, 20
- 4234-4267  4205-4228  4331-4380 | 0.16 AA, 21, 20.9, 21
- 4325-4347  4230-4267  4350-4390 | 1.44 AA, 20.9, 21.2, 21.1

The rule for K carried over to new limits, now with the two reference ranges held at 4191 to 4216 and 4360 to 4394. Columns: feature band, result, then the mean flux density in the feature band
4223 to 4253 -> 1.3 AA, 20.4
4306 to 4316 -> 1.7 AA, 17.5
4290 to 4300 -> 1.4 AA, 18.3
